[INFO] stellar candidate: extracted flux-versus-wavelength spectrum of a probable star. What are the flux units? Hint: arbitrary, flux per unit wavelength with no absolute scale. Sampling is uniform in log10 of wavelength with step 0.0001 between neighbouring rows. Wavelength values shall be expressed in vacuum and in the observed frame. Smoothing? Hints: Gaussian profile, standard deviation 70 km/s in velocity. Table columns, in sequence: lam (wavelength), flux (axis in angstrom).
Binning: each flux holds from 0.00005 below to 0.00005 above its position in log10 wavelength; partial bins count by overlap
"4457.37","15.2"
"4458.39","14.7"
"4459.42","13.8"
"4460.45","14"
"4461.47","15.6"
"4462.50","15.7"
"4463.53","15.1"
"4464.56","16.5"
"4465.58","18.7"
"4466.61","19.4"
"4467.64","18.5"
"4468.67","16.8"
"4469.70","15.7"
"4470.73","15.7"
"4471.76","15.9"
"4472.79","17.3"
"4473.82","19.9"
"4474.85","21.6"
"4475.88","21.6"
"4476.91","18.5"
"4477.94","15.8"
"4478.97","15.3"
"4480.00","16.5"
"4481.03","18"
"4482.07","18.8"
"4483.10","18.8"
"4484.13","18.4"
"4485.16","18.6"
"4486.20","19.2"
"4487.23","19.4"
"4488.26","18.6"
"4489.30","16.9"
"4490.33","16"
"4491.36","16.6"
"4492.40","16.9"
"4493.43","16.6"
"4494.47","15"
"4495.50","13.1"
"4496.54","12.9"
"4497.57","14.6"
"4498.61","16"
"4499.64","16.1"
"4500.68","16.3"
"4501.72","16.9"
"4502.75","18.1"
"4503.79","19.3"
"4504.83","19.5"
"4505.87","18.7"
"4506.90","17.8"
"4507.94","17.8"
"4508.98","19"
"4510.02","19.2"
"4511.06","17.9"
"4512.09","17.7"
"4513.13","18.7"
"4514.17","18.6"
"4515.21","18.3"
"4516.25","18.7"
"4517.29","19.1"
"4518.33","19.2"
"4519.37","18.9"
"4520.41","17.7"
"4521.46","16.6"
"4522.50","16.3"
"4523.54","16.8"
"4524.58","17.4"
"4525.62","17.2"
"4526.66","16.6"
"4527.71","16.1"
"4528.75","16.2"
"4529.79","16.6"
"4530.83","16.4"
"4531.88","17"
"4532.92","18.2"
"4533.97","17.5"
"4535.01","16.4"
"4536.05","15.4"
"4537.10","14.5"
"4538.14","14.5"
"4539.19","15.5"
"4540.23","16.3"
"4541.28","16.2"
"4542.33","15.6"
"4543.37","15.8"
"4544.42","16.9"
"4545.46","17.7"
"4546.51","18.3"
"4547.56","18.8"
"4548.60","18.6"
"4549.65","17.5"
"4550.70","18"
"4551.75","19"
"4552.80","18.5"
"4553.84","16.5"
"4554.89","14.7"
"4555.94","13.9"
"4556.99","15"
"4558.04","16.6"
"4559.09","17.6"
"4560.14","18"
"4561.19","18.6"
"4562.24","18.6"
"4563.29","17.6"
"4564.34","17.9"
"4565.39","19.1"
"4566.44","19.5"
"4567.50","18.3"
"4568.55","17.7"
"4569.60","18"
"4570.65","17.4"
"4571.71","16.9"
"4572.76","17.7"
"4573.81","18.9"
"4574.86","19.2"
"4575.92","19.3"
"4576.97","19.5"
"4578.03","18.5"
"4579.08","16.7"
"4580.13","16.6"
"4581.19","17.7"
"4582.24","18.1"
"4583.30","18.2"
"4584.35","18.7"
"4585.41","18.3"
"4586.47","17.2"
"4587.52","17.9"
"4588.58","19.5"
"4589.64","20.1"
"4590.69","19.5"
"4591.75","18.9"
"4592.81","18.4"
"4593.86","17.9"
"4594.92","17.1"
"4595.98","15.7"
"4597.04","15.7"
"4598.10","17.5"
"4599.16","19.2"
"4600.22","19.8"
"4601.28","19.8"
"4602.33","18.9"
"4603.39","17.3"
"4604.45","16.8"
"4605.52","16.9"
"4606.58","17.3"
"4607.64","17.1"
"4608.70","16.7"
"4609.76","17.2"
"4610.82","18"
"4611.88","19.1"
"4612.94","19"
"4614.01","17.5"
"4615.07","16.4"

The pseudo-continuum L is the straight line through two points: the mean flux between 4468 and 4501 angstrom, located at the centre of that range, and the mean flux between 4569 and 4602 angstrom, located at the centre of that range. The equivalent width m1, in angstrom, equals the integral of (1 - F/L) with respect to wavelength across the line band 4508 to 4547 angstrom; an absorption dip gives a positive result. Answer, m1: 0.9 angstrom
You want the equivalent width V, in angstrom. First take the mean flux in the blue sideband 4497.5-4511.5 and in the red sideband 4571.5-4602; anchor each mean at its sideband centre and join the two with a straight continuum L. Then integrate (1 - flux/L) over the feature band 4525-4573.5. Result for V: 2.55 angstrom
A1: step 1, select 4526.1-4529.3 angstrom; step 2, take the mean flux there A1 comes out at 16.3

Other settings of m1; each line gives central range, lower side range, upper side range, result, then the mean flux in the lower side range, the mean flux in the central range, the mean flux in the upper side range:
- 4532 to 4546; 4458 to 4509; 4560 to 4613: 1.13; 17.1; 16.2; 18.1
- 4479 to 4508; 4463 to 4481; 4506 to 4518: 1.46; 17.6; 17.2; 18.5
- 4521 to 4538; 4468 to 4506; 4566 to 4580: 1.17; 17.3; 16.5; 18.2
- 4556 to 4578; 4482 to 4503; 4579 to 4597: -0.32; 16.8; 18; 18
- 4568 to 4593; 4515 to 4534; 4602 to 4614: -1.05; 17.4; 18.3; 17.6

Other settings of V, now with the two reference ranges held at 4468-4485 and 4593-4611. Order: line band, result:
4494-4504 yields 1.2 angstrom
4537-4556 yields 1.0 angstrom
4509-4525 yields -0.3 angstrom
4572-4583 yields -0.3 angstrom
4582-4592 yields -0.6 angstrom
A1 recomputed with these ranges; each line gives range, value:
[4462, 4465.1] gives 15.8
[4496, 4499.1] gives 14.5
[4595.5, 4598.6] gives 16.3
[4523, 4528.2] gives 16.8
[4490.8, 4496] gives 15.7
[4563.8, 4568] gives 18.7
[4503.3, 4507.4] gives 18.8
